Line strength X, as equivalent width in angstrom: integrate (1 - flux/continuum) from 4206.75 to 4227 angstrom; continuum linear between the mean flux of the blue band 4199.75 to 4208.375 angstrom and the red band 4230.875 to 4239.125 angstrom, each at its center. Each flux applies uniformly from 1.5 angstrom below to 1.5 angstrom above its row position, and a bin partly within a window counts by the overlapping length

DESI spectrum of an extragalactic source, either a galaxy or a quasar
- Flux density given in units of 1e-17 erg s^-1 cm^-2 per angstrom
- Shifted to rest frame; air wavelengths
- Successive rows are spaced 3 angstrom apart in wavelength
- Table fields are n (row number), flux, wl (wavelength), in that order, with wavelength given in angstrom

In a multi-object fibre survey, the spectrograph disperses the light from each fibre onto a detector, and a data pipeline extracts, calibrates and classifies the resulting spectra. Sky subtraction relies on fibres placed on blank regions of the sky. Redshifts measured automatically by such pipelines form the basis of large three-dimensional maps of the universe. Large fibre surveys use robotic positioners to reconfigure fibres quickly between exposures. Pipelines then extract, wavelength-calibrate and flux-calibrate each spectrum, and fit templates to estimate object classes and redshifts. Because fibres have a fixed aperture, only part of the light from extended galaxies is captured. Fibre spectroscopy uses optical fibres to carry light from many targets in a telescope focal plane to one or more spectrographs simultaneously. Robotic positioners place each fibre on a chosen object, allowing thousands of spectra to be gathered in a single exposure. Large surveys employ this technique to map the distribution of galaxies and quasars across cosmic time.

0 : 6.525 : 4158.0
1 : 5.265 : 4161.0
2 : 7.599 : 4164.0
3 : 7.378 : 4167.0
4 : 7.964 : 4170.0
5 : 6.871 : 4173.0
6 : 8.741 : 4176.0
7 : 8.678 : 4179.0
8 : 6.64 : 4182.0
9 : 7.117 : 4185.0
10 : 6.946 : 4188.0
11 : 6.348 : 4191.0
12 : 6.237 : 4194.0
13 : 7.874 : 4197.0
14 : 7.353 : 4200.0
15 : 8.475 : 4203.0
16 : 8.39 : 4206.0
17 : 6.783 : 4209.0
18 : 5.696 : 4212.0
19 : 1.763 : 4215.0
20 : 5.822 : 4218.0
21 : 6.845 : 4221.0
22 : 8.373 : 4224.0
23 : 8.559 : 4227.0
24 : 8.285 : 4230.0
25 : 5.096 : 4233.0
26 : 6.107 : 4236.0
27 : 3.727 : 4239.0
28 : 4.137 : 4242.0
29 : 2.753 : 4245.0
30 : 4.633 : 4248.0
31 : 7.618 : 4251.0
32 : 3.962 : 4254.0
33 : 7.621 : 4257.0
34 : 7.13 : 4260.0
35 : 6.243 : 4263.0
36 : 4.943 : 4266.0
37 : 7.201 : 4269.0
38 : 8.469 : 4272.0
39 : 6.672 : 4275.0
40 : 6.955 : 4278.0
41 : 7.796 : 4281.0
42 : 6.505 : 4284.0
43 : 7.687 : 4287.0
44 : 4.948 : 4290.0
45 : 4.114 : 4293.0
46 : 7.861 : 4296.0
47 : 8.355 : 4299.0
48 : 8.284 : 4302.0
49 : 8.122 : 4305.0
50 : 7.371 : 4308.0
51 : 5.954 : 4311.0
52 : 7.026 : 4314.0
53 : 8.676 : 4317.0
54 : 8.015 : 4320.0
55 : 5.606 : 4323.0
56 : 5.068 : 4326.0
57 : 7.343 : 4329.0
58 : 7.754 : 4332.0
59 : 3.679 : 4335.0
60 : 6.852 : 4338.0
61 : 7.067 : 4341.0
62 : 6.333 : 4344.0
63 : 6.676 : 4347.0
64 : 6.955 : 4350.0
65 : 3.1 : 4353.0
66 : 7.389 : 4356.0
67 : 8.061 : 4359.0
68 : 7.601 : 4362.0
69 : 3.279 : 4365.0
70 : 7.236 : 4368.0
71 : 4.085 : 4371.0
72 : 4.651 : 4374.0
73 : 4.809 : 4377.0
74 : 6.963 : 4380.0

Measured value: 2.0 angstrom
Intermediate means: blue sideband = 8.05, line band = 6.17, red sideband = 5.44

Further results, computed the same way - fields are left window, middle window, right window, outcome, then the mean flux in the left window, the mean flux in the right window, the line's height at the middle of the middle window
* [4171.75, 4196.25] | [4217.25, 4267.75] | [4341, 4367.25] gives 6.55 angstrom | 7.22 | 6.26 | 6.89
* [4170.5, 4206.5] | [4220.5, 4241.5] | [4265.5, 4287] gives 2.01 angstrom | 7.46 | 7.08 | 7.28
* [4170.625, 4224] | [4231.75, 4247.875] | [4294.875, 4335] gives 6.07 angstrom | 6.92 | 7.2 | 7.02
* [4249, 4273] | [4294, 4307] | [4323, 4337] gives -3.67 angstrom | 6.57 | 5.95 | 6.22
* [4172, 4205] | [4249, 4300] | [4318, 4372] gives 0.80 angstrom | 7.41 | 6.27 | 6.78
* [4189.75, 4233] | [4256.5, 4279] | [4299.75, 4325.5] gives 0.77 angstrom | 6.85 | 7.32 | 7.11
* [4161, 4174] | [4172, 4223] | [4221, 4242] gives 0.24 angstrom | 7.22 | 6.52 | 6.89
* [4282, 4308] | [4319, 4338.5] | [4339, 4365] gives 1.25 angstrom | 7.02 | 6.46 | 6.69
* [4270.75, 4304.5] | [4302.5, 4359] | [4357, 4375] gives -2.15 angstrom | 7.08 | 5.89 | 6.43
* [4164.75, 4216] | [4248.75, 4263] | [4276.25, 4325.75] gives 1.22 angstrom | 7.07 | 7.03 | 7.05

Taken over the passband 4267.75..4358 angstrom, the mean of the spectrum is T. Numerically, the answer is 6.8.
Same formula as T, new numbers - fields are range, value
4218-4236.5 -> 7.16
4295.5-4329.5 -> 7.29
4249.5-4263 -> 6.54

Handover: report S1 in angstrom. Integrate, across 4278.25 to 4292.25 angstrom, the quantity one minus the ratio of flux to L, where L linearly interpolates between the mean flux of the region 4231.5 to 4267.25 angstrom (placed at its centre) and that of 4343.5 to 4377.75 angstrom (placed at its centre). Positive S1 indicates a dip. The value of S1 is -2.8 angstrom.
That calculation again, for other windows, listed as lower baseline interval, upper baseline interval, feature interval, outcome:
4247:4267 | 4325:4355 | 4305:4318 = -2.5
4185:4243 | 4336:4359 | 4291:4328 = -3.4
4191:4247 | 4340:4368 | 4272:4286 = -2.0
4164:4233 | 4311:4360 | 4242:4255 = 4.2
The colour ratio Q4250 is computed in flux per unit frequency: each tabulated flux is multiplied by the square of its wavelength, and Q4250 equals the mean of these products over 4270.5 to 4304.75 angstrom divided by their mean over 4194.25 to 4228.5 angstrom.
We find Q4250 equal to 1.07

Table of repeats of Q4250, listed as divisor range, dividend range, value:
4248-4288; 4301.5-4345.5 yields 1.04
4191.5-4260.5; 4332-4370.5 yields 1.06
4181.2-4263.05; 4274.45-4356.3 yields 1.11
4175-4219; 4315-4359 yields 1.02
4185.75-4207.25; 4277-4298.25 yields 0.94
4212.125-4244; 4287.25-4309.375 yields 1.25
